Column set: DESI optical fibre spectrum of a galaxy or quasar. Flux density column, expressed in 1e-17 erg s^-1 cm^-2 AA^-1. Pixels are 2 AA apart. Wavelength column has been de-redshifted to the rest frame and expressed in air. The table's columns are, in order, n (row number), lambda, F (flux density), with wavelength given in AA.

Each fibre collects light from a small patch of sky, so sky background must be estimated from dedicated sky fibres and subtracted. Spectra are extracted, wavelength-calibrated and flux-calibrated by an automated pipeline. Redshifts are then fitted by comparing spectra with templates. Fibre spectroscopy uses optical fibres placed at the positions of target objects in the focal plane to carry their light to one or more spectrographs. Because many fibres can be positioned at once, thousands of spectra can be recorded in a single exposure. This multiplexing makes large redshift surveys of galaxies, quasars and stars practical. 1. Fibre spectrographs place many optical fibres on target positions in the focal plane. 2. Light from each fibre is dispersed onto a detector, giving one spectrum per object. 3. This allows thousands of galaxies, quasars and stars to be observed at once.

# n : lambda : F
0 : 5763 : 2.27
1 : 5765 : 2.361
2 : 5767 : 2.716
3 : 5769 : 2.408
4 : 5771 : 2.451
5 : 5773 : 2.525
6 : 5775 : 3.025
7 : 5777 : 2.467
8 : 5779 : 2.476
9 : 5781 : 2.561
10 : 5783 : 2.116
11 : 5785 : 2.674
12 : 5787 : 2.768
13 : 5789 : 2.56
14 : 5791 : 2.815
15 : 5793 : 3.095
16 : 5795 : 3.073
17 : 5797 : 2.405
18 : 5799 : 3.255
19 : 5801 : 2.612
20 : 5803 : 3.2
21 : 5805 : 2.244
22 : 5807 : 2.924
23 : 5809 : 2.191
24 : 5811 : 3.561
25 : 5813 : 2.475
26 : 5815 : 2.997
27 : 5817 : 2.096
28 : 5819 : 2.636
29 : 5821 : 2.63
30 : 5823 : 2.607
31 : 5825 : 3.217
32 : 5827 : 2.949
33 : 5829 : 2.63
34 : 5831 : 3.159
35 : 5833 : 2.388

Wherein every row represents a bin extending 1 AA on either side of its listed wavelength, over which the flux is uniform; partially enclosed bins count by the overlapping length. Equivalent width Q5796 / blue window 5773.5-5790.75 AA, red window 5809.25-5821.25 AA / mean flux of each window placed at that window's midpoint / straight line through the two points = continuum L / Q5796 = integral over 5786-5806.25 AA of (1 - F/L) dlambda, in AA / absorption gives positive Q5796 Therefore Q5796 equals -1.3 AA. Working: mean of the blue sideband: 2.59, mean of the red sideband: 2.71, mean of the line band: 2.8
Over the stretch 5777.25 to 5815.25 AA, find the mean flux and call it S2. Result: 2.73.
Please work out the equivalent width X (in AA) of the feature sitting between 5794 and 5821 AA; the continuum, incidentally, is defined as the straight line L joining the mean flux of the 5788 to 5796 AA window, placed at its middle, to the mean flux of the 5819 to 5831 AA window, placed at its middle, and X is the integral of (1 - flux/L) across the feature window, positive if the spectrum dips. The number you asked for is 1.1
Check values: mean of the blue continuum 2.89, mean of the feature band 2.74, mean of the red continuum 2.82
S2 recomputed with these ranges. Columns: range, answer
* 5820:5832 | 2.87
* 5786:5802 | 2.82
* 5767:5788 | 2.56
